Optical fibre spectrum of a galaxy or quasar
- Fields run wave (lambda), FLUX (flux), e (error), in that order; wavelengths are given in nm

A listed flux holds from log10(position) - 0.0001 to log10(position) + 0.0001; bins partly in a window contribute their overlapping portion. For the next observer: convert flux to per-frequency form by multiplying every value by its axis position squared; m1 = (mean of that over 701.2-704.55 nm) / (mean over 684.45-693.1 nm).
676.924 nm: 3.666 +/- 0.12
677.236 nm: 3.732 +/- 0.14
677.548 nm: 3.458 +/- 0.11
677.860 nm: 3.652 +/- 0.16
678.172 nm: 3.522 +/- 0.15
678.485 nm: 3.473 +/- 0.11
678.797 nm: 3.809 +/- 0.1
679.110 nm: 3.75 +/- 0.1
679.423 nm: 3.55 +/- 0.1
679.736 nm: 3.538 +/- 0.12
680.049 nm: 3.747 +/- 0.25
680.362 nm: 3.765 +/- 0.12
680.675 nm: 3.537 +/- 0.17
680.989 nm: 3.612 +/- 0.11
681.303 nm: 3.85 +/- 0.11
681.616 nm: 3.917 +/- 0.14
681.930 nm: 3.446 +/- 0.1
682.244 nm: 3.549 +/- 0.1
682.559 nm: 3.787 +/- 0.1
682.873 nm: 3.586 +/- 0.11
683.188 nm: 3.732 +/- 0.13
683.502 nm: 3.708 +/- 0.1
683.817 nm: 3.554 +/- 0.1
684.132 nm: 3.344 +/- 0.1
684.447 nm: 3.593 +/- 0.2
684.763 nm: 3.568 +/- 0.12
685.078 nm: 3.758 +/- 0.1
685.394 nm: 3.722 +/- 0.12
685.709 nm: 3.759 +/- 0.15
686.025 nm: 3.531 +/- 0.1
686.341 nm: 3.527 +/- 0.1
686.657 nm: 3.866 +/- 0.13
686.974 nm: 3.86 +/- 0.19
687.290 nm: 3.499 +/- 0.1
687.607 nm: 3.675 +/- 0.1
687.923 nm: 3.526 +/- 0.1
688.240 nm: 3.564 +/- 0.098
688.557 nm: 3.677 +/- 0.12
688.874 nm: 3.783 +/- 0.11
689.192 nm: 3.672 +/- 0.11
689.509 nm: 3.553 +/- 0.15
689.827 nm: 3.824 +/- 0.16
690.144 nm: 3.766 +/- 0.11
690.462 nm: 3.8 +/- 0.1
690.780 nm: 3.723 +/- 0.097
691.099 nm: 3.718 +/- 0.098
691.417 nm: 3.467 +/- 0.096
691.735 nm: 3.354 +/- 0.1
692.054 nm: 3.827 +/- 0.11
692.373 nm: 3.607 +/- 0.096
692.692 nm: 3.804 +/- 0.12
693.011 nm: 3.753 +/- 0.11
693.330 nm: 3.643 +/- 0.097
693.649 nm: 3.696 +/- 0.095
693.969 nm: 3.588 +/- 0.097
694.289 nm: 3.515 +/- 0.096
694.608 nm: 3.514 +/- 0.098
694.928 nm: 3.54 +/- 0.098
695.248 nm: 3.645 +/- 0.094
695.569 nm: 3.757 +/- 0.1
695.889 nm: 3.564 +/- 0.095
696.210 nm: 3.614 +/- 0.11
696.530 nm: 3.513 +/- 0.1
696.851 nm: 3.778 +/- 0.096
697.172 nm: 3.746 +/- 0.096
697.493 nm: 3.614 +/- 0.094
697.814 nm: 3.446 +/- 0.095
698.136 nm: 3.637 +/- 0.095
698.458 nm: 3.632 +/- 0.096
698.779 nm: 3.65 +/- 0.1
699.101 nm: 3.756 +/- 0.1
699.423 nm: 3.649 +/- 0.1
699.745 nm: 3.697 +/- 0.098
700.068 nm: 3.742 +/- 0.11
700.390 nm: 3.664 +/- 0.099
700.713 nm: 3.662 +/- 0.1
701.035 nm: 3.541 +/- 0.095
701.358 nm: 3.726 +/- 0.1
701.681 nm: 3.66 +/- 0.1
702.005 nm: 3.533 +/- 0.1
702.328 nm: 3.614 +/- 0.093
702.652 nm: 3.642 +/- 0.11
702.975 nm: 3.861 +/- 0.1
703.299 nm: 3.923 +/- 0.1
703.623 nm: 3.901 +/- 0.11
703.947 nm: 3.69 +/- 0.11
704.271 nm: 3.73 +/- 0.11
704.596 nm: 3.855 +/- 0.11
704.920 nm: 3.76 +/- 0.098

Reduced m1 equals 1.06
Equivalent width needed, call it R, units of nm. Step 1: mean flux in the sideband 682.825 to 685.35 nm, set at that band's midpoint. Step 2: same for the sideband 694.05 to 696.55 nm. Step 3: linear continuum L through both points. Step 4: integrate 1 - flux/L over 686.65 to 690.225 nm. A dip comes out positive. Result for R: -0.08 nm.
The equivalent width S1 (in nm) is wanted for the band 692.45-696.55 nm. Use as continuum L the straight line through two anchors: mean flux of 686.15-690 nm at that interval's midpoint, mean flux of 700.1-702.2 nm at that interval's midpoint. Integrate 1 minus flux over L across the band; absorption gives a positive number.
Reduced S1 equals 0.03 nm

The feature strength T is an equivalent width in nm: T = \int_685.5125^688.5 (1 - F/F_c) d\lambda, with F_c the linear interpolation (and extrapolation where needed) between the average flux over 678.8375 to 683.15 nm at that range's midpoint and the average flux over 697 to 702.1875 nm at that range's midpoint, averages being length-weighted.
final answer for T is 0.01 nm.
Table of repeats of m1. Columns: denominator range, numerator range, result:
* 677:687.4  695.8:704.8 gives 1.06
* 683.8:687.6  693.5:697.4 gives 1.02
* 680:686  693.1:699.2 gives 1.03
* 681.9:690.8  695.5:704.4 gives 1.05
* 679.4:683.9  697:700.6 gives 1.05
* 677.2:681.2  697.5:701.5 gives 1.07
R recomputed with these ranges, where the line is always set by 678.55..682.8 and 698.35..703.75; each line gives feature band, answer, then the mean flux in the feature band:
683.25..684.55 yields 0.04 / 3.56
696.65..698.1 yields 0.02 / 3.64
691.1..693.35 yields 0.03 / 3.64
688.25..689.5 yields 0.00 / 3.67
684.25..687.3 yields 0.01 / 3.67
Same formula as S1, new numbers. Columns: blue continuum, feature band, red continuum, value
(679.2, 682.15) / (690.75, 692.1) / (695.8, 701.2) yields 0.02 nm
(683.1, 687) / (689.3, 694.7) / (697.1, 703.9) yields 0.01 nm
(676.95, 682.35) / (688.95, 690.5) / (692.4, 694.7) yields -0.03 nm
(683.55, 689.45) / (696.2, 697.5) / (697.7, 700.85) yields 0.00 nm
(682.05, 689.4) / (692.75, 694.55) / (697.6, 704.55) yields 0.01 nm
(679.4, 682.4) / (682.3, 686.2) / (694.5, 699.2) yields 0.02 nm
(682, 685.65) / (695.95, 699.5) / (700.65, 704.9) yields 0.06 nm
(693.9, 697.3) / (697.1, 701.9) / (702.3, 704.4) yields 0.06 nm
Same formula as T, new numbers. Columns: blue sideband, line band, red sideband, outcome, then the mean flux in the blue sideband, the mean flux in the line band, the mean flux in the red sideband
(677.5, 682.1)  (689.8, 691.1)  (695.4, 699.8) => -0.043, 3.65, 3.77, 3.65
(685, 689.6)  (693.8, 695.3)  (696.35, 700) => 0.041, 3.66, 3.56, 3.65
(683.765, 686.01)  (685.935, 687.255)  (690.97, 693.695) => -0.024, 3.61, 3.69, 3.65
